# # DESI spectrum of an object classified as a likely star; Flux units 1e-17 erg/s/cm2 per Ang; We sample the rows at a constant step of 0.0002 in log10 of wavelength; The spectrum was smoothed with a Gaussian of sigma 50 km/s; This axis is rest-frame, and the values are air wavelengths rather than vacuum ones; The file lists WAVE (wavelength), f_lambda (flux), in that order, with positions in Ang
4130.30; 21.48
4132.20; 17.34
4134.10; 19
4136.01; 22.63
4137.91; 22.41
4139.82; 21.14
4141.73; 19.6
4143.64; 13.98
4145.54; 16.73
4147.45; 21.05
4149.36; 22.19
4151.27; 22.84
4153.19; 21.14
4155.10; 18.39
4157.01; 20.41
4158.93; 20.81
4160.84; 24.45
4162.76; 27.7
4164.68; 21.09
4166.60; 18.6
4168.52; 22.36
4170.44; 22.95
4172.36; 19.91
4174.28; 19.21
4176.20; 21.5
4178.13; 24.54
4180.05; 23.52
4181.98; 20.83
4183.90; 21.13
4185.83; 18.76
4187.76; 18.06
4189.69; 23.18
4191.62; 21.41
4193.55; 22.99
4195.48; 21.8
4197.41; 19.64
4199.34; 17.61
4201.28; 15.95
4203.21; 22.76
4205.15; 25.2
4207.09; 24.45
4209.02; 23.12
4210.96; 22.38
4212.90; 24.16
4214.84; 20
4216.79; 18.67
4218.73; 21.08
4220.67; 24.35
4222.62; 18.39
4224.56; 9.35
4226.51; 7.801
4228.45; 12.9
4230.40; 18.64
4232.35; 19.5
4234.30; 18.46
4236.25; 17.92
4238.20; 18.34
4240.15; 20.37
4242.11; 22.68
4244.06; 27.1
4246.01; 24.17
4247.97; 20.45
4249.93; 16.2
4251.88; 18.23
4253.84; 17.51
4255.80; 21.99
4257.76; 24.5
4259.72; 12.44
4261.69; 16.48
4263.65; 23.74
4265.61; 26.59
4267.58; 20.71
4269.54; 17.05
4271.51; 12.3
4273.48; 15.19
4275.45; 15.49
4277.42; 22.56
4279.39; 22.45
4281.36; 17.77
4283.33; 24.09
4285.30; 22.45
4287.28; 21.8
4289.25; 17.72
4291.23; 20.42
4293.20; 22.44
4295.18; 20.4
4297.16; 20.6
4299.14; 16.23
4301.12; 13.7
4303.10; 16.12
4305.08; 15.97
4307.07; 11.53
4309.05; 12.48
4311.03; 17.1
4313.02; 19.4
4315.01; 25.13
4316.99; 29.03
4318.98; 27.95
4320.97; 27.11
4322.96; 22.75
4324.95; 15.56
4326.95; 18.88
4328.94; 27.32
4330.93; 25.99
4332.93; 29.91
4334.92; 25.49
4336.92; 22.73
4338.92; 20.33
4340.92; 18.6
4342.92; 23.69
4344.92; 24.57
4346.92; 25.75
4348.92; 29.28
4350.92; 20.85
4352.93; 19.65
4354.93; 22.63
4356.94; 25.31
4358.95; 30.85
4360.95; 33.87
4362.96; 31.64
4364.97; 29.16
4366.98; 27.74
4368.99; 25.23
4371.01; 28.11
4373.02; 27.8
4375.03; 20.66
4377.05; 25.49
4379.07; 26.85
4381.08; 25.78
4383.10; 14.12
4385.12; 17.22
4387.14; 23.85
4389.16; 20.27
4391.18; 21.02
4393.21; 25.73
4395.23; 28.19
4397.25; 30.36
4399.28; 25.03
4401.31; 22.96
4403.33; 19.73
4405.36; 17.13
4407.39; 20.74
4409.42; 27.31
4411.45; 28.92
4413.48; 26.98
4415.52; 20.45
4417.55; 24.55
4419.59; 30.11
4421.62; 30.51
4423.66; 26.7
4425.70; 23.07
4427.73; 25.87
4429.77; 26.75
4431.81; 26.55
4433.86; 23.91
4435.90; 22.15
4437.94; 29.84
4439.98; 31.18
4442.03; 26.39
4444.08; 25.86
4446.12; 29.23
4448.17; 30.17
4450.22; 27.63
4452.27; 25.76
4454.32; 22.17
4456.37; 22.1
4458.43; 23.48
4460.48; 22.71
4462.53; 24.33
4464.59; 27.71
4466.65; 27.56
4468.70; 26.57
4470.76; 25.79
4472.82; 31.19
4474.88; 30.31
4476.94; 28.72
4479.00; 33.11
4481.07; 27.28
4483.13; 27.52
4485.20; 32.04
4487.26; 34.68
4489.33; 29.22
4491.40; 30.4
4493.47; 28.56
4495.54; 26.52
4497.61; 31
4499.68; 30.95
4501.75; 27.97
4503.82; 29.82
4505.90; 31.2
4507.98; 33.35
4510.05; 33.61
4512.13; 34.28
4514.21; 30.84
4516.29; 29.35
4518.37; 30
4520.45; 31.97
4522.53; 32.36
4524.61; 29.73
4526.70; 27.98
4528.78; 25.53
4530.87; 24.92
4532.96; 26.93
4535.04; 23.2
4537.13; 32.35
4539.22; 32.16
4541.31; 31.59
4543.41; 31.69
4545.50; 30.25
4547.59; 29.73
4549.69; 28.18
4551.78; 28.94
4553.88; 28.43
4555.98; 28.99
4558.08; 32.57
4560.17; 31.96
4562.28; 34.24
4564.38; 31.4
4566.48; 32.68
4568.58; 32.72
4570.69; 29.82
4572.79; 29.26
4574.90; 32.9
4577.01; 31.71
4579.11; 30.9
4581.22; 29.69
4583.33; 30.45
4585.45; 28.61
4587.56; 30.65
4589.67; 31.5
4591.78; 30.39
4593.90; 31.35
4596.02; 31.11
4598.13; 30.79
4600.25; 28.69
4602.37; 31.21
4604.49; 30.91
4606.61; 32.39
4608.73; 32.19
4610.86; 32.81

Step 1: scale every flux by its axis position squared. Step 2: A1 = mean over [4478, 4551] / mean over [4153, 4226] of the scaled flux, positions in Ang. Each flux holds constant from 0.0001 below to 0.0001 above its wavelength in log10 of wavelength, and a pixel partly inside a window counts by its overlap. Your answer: 1.7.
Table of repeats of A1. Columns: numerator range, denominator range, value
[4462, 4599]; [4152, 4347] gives 1.67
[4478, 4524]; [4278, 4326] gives 1.68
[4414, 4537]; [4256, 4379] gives 1.36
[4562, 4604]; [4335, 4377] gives 1.35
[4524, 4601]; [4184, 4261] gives 1.78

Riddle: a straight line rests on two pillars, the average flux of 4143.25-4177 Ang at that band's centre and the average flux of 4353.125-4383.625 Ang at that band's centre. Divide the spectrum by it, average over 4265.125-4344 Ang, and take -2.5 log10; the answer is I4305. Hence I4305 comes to 0.20 mag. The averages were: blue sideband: 21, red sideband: 26.4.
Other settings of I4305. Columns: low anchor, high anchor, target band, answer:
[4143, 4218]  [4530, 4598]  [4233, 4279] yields 0.17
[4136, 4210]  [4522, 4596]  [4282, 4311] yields 0.30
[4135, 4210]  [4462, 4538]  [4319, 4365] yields 0.03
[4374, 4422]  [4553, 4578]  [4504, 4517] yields -0.11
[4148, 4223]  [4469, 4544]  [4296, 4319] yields 0.32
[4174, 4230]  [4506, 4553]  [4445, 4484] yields 0.04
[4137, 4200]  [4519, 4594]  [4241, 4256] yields 0.09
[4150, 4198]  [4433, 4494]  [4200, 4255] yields 0.15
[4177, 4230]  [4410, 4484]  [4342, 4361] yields -0.05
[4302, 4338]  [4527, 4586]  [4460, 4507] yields -0.06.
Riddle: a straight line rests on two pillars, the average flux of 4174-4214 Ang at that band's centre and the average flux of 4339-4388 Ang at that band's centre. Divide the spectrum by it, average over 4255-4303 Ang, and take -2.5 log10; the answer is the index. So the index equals 0.19 mag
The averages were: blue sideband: 21.6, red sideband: 24.9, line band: 19.5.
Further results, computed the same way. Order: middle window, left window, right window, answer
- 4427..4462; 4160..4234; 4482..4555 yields 0.07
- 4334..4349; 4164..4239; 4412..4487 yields 0.02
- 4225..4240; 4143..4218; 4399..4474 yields 0.34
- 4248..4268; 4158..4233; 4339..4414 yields 0.11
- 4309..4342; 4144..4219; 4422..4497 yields 0.07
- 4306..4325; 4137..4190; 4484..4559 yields 0.18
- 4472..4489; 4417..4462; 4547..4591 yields -0.11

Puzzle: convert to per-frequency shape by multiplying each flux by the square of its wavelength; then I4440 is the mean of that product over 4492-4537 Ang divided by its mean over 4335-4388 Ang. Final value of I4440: 1.28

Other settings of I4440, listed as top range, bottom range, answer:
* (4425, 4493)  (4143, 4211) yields 1.47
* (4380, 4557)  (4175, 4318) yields 1.54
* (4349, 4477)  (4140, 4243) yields 1.40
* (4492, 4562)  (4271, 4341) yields 1.61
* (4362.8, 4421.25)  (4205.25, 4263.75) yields 1.35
